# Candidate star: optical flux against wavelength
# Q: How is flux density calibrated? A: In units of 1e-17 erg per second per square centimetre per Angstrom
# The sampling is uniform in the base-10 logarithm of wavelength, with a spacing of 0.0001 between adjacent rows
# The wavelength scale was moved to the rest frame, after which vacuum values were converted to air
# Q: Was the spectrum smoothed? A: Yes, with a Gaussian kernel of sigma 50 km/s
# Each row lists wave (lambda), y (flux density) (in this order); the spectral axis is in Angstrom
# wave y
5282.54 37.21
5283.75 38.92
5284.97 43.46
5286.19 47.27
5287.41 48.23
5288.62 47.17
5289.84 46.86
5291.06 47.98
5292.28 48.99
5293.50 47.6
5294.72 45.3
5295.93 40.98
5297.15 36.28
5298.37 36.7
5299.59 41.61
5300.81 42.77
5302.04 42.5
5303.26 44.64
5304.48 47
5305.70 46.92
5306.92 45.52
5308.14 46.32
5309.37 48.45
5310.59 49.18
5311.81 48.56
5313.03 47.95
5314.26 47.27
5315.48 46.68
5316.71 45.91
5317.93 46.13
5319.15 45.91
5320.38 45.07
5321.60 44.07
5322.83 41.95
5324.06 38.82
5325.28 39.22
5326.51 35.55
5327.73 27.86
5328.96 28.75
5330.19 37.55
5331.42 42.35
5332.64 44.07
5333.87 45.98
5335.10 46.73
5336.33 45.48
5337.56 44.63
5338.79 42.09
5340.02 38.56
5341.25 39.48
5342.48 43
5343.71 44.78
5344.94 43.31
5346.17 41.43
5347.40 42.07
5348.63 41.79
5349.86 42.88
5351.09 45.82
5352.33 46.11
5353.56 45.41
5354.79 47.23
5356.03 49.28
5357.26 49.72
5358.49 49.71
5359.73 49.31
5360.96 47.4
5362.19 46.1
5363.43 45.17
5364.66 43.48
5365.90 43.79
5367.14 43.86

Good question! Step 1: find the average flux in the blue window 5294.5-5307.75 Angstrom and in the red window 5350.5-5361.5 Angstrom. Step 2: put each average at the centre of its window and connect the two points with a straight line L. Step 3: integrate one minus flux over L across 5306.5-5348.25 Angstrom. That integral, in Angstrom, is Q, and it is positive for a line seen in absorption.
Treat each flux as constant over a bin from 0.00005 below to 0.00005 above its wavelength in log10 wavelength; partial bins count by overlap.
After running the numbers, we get 2.0 Angstrom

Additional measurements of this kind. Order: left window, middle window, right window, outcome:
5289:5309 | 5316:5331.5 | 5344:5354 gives 1.4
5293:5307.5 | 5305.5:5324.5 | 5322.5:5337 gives -2.1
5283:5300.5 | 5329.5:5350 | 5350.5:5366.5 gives 1.5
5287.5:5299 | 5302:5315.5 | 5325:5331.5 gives -2.4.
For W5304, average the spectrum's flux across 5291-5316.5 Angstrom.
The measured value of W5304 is 45.1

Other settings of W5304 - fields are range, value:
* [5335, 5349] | 42.7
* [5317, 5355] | 42.1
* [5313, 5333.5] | 41.3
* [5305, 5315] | 47.5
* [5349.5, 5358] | 46.8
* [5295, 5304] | 41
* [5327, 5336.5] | 39.5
